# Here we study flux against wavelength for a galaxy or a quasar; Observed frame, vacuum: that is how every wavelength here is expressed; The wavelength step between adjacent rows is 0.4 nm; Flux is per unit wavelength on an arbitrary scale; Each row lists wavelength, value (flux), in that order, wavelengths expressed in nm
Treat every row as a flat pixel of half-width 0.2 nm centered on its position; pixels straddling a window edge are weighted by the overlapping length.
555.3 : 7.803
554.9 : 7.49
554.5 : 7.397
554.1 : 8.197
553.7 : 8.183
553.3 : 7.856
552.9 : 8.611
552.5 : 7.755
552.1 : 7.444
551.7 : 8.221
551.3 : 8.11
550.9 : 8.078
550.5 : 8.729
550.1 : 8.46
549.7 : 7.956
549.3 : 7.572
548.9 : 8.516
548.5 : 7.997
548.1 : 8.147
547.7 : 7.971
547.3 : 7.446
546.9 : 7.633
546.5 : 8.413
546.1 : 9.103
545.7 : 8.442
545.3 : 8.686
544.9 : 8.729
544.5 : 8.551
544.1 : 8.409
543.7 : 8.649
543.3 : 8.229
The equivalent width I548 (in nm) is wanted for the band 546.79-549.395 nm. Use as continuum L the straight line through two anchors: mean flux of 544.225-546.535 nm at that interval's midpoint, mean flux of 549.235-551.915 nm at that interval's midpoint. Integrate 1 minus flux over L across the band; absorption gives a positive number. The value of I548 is 0.15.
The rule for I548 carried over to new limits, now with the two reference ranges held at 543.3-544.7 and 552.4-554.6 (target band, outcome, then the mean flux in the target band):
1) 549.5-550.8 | -0.03 nm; 8.36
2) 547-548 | 0.07 nm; 7.74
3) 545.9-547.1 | 0.00 nm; 8.38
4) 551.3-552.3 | 0.03 nm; 7.89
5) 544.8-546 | -0.03 nm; 8.65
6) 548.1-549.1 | 0.00 nm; 8.23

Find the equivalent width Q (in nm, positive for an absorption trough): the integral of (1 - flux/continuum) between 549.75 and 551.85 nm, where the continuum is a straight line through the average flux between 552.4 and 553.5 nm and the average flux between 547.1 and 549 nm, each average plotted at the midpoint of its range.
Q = -0.06 nm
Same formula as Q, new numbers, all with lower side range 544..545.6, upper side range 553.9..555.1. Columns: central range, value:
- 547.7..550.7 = 0.001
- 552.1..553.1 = -0.021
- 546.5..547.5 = 0.081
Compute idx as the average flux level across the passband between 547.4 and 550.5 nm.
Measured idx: 8.11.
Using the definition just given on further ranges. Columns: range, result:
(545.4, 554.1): 8.13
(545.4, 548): 8.19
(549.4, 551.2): 8.25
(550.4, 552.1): 8.16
